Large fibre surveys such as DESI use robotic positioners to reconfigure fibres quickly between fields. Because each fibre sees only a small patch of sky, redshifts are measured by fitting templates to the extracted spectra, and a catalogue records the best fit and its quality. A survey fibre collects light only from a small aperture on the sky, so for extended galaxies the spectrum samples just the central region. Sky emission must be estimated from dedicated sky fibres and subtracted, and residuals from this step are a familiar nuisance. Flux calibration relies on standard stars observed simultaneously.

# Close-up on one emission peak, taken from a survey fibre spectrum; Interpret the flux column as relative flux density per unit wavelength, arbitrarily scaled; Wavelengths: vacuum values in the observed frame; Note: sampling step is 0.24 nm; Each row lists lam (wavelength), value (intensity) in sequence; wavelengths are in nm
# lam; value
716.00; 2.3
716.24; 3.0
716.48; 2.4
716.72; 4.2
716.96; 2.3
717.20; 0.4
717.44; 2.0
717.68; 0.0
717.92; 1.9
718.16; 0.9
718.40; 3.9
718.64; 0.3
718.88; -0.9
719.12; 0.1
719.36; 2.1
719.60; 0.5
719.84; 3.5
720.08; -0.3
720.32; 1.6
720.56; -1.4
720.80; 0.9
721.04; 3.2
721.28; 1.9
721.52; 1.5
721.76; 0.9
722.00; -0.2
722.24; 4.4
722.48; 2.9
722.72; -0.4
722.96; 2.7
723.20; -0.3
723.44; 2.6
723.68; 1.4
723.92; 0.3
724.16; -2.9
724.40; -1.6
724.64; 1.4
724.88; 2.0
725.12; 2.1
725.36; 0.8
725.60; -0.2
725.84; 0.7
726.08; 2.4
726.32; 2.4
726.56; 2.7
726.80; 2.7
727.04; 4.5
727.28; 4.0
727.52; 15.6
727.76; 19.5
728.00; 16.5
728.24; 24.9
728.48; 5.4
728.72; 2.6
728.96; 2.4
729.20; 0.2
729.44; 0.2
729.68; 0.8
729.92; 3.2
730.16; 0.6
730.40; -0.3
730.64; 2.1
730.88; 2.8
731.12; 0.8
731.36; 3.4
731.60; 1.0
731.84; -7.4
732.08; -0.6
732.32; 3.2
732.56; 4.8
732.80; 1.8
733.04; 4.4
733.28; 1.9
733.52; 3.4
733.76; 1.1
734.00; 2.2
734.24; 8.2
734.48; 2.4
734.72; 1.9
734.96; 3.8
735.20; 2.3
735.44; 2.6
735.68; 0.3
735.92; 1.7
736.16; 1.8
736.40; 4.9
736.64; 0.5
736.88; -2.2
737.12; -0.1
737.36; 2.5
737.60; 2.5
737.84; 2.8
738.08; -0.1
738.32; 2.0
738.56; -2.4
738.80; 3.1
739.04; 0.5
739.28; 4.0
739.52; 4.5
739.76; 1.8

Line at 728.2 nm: [O II]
